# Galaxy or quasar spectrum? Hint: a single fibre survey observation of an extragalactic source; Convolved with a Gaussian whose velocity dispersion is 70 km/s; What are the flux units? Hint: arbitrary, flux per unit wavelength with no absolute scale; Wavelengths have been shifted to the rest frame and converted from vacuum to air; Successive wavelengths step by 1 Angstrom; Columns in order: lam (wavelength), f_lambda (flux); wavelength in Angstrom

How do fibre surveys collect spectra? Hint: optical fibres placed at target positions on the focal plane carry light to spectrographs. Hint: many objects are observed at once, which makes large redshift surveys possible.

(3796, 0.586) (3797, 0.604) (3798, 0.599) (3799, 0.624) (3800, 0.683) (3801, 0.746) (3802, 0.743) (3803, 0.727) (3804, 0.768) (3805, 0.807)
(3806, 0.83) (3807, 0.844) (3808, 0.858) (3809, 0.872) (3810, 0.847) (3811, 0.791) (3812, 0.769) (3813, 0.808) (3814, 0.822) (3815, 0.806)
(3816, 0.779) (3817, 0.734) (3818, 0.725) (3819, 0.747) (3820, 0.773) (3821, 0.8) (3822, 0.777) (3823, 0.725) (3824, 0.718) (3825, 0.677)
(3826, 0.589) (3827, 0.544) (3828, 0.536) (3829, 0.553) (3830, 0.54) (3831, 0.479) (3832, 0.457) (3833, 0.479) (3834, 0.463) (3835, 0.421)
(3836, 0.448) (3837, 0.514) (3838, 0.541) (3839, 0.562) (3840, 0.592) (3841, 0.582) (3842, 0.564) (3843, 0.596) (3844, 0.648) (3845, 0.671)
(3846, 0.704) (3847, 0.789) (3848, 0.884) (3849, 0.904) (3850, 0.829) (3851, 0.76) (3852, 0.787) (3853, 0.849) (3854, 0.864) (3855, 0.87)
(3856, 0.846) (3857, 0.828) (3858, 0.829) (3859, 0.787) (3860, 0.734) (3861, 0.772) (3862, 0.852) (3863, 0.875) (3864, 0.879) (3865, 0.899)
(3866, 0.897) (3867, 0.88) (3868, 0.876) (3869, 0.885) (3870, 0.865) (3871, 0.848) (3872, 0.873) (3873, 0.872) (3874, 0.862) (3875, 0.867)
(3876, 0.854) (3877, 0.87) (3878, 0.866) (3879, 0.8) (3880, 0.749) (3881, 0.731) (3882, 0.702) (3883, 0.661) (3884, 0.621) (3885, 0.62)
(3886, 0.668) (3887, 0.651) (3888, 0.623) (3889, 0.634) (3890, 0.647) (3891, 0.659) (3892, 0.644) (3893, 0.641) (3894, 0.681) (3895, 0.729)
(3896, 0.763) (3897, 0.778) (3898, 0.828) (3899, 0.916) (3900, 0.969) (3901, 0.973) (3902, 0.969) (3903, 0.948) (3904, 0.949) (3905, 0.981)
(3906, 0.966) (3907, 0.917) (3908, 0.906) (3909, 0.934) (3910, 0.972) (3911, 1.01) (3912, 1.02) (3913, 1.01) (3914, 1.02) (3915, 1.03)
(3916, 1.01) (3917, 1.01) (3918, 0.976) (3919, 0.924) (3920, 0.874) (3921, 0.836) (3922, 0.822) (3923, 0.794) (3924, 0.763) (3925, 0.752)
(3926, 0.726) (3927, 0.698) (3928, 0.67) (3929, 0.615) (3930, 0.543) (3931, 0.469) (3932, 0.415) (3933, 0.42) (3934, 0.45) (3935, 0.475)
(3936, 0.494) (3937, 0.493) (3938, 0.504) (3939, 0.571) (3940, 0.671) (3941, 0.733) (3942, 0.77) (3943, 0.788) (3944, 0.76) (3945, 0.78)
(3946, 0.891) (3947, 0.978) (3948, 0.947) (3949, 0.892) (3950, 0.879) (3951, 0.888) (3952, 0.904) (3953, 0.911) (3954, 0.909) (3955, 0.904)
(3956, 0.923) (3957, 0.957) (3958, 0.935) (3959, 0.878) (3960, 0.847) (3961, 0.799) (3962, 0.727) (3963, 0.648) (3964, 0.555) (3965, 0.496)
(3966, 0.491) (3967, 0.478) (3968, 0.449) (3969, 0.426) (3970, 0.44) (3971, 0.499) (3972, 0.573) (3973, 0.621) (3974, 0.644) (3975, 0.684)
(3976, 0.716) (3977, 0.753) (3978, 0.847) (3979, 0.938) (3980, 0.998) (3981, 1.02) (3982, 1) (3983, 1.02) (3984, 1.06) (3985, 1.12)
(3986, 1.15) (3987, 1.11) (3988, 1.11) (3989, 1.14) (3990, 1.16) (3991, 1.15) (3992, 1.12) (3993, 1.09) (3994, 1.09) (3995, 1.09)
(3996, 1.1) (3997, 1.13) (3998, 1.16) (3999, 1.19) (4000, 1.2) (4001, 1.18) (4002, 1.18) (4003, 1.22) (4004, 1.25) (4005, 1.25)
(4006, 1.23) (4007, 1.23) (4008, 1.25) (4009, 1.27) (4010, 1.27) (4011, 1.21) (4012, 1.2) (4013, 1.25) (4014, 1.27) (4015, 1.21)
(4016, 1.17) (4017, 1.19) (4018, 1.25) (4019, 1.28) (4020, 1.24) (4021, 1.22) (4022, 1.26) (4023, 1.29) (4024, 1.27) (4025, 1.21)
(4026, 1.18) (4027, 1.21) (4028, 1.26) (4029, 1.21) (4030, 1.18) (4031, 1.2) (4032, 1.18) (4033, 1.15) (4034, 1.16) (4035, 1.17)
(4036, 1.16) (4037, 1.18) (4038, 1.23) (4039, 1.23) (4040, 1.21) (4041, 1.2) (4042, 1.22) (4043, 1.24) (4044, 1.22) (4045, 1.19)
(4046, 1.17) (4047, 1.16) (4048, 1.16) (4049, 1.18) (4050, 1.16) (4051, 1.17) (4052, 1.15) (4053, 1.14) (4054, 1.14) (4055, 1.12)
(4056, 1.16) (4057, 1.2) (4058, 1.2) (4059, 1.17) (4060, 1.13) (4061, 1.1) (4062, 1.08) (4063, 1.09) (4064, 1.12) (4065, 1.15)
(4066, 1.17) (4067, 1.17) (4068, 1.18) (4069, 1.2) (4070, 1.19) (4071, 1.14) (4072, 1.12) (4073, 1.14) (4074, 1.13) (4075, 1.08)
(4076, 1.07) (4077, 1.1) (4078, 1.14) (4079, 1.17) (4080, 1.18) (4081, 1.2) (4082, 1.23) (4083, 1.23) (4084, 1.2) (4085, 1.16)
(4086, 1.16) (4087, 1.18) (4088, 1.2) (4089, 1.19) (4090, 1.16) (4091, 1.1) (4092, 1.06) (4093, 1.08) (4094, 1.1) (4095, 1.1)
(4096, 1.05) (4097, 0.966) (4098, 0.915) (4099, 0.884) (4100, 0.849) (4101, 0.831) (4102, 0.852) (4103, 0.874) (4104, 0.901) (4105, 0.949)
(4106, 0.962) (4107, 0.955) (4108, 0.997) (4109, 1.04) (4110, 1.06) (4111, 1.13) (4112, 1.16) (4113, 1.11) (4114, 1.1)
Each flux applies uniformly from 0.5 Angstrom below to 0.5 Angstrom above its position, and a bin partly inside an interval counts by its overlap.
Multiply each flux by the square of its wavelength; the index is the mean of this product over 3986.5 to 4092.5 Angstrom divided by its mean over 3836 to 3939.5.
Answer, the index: 1.6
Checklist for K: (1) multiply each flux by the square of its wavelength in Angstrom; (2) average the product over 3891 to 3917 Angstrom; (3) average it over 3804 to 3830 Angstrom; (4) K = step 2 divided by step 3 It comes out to 1.3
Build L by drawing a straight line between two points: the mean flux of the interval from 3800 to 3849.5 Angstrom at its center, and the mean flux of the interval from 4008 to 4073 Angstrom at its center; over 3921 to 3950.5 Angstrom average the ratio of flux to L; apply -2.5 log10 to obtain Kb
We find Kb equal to 0.35 mag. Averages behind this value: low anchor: 0.685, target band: 0.684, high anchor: 1.19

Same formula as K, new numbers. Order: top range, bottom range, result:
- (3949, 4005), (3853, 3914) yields 1.15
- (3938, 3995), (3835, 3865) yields 1.21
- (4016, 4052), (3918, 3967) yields 1.72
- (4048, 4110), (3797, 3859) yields 1.77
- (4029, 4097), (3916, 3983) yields 1.67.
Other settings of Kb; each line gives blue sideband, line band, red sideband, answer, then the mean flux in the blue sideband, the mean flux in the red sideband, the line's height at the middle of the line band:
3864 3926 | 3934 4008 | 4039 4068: 0.14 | 0.84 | 1.16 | 0.996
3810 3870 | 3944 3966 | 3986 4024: 0.25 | 0.719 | 1.2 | 1.05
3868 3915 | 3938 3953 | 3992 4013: 0.23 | 0.828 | 1.19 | 1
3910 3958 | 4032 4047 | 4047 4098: -0.13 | 0.788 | 1.14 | 1.06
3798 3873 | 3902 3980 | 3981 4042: 0.28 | 0.733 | 1.18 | 1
